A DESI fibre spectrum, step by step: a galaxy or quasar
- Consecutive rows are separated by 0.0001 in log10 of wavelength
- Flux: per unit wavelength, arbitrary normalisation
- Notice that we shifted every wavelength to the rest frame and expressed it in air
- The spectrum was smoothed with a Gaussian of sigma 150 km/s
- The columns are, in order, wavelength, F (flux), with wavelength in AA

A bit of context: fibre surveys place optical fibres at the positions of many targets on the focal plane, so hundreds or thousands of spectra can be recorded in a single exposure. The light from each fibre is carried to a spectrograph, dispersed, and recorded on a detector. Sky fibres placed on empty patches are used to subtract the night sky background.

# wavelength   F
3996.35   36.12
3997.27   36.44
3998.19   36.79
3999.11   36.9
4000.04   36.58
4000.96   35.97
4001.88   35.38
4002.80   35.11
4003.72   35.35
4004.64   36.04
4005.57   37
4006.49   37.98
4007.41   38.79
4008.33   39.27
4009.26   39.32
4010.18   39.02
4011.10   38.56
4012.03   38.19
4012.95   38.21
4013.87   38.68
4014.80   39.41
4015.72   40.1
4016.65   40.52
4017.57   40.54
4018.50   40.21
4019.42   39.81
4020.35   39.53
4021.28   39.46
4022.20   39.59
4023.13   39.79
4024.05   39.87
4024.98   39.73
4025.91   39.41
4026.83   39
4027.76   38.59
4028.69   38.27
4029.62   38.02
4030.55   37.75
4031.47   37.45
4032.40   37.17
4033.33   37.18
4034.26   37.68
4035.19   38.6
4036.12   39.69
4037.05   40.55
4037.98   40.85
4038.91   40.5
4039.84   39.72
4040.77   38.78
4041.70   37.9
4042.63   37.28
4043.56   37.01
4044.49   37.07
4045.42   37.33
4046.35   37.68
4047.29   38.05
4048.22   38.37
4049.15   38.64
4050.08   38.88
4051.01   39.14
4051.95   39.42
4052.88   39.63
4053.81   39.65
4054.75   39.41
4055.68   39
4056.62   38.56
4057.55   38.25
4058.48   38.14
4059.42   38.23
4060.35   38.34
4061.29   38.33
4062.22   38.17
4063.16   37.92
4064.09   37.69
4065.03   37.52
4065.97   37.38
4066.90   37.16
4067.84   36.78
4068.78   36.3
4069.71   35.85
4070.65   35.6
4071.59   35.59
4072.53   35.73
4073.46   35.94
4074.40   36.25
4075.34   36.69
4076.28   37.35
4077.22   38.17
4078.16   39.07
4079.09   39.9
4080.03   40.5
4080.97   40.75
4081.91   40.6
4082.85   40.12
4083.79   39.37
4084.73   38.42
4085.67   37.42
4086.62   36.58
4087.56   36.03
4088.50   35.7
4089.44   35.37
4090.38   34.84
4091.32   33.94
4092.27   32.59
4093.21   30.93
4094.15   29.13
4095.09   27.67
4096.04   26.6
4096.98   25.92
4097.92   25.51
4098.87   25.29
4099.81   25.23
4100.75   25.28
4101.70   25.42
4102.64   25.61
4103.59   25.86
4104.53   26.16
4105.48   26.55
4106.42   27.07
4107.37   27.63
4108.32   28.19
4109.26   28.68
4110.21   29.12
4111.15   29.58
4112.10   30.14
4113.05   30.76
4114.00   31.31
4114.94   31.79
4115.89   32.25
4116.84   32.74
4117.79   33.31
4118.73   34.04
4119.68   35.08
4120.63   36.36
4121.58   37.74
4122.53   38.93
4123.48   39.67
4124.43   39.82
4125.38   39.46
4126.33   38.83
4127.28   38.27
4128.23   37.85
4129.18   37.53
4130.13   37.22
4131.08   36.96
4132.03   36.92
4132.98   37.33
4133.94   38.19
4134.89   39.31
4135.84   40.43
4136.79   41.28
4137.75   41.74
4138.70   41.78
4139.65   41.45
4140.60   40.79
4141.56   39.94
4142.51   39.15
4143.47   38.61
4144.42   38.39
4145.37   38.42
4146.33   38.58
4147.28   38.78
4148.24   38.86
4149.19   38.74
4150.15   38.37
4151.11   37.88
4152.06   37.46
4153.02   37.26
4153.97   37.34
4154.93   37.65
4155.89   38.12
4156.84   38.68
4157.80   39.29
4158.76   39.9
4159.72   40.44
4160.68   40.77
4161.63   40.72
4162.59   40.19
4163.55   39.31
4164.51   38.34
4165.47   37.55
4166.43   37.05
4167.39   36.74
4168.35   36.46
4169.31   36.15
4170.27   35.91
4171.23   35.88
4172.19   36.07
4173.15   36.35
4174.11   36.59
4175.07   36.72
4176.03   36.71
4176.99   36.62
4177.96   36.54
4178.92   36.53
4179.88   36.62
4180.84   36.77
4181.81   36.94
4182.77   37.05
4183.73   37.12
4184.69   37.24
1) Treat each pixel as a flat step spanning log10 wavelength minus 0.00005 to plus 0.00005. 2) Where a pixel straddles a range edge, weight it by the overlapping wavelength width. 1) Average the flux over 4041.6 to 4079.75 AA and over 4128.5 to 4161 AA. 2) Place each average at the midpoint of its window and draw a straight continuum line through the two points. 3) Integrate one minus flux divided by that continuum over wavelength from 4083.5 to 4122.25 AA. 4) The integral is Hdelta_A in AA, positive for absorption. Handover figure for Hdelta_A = 7.5 AA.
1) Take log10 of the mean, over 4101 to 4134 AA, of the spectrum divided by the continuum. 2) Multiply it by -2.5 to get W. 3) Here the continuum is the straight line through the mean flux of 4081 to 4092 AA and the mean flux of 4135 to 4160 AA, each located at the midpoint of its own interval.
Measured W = 0.16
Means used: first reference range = 37.2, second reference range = 39.2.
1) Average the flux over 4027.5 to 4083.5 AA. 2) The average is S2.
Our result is 38.2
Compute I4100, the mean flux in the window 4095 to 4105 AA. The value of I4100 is 25.8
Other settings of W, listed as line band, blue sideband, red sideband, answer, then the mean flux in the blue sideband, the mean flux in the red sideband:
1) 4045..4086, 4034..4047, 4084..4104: -0.100 mag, 38.6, 30.6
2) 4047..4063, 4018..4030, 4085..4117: -0.095 mag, 39.3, 29.8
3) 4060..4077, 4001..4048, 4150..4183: 0.038 mag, 38.5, 37.6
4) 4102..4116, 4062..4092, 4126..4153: 0.312 mag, 37.3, 38.9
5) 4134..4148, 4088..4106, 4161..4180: -0.180 mag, 28.6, 37.2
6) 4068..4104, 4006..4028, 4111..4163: 0.140 mag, 39.3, 37.7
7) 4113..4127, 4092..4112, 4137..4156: -0.114 mag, 27.3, 39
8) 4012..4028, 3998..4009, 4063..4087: -0.072 mag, 36.8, 37.7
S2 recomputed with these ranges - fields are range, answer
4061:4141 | 34.8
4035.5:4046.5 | 38.7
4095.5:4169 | 35.4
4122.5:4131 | 38.5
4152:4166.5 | 38.8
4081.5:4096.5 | 34.7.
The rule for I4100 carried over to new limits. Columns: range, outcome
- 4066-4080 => 37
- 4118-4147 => 38.6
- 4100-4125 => 31.1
